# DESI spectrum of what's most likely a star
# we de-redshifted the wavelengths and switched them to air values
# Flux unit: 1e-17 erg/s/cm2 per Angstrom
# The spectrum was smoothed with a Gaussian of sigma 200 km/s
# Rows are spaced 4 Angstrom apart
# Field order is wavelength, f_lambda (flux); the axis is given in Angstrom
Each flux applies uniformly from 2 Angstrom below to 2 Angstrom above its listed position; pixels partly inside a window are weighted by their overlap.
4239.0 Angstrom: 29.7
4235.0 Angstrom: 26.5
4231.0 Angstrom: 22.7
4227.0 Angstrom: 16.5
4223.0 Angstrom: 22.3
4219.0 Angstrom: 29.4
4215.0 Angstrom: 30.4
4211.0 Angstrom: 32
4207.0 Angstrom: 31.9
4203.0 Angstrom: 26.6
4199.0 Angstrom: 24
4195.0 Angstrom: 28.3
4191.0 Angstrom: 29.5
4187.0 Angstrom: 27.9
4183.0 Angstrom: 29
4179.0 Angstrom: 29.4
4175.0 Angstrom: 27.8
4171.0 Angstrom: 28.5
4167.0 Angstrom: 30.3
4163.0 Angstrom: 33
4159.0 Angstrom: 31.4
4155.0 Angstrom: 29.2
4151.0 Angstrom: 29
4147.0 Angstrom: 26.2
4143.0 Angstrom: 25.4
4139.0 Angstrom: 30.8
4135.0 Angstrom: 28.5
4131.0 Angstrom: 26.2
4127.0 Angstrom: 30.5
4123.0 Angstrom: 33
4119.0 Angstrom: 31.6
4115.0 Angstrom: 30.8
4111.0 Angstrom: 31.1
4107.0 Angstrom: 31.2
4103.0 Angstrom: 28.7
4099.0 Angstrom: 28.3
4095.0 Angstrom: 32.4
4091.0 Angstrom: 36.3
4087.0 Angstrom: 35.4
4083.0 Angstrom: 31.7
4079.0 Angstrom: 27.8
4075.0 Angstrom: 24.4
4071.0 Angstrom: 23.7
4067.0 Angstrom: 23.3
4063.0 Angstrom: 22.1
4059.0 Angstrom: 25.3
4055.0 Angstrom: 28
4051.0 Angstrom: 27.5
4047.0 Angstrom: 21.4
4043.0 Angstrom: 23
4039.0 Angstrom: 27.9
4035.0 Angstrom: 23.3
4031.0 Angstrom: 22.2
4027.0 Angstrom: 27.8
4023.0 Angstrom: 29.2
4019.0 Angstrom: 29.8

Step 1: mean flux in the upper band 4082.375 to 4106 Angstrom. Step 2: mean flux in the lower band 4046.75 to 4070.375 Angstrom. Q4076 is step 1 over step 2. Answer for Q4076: 1.30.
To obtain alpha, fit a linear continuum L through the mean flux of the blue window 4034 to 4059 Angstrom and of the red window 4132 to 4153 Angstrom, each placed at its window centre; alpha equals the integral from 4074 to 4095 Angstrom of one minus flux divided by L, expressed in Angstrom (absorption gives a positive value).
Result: -4.2 Angstrom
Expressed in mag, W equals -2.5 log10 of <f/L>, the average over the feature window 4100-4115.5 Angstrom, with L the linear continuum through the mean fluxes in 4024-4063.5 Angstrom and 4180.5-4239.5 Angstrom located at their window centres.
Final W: -0.17 mag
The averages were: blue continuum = 25.1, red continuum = 27.1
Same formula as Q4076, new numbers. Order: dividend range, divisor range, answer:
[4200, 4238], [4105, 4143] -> 0.88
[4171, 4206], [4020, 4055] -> 1.09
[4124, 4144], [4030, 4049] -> 1.21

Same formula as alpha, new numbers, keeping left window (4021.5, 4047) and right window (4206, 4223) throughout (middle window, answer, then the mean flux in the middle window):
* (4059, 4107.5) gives -3.81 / 28.6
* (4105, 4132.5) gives -3.37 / 30.7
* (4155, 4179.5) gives -1.22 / 30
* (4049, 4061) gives -0.57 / 26.9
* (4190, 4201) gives 0.86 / 27.1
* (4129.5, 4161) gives -0.35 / 28.4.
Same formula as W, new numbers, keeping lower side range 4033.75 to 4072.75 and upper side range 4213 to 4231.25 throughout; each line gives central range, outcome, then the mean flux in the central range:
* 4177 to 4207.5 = -0.15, 28.1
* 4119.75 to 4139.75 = -0.21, 29.9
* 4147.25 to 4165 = -0.23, 30.2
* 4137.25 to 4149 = -0.12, 27.4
